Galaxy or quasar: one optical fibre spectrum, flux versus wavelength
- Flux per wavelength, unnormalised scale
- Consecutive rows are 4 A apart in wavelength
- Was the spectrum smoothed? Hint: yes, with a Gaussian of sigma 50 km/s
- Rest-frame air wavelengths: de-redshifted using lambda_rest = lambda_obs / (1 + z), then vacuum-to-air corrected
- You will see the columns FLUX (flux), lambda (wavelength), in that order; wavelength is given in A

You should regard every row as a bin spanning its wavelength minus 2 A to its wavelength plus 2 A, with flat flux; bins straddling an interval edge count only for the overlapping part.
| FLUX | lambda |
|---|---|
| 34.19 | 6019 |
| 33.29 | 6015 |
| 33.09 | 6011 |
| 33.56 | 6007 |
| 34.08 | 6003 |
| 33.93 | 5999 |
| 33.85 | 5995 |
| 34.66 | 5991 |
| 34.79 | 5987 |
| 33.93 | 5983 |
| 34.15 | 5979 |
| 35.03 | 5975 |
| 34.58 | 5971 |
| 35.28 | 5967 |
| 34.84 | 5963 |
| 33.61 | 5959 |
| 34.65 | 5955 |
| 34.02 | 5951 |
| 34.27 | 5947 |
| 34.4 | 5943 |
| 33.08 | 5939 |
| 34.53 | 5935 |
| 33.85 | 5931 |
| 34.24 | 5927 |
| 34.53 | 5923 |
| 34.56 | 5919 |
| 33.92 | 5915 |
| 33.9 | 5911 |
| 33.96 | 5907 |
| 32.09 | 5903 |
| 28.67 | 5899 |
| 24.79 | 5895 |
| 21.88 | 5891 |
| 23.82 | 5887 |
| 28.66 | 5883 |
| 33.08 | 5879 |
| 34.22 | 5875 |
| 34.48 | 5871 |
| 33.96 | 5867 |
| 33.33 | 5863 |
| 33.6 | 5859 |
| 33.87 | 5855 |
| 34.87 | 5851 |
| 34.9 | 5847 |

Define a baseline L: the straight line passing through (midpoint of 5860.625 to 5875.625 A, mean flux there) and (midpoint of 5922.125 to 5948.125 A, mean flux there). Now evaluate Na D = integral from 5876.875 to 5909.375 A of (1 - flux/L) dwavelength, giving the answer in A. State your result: 5.3 A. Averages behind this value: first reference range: 34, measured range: 28.5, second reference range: 34.1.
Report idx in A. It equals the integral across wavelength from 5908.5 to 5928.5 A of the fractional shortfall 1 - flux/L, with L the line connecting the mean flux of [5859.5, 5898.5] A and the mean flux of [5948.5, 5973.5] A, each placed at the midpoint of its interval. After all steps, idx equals -1.31 A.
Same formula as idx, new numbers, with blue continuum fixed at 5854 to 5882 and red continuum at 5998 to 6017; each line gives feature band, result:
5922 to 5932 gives -0.18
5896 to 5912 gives 0.96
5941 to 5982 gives -1.08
